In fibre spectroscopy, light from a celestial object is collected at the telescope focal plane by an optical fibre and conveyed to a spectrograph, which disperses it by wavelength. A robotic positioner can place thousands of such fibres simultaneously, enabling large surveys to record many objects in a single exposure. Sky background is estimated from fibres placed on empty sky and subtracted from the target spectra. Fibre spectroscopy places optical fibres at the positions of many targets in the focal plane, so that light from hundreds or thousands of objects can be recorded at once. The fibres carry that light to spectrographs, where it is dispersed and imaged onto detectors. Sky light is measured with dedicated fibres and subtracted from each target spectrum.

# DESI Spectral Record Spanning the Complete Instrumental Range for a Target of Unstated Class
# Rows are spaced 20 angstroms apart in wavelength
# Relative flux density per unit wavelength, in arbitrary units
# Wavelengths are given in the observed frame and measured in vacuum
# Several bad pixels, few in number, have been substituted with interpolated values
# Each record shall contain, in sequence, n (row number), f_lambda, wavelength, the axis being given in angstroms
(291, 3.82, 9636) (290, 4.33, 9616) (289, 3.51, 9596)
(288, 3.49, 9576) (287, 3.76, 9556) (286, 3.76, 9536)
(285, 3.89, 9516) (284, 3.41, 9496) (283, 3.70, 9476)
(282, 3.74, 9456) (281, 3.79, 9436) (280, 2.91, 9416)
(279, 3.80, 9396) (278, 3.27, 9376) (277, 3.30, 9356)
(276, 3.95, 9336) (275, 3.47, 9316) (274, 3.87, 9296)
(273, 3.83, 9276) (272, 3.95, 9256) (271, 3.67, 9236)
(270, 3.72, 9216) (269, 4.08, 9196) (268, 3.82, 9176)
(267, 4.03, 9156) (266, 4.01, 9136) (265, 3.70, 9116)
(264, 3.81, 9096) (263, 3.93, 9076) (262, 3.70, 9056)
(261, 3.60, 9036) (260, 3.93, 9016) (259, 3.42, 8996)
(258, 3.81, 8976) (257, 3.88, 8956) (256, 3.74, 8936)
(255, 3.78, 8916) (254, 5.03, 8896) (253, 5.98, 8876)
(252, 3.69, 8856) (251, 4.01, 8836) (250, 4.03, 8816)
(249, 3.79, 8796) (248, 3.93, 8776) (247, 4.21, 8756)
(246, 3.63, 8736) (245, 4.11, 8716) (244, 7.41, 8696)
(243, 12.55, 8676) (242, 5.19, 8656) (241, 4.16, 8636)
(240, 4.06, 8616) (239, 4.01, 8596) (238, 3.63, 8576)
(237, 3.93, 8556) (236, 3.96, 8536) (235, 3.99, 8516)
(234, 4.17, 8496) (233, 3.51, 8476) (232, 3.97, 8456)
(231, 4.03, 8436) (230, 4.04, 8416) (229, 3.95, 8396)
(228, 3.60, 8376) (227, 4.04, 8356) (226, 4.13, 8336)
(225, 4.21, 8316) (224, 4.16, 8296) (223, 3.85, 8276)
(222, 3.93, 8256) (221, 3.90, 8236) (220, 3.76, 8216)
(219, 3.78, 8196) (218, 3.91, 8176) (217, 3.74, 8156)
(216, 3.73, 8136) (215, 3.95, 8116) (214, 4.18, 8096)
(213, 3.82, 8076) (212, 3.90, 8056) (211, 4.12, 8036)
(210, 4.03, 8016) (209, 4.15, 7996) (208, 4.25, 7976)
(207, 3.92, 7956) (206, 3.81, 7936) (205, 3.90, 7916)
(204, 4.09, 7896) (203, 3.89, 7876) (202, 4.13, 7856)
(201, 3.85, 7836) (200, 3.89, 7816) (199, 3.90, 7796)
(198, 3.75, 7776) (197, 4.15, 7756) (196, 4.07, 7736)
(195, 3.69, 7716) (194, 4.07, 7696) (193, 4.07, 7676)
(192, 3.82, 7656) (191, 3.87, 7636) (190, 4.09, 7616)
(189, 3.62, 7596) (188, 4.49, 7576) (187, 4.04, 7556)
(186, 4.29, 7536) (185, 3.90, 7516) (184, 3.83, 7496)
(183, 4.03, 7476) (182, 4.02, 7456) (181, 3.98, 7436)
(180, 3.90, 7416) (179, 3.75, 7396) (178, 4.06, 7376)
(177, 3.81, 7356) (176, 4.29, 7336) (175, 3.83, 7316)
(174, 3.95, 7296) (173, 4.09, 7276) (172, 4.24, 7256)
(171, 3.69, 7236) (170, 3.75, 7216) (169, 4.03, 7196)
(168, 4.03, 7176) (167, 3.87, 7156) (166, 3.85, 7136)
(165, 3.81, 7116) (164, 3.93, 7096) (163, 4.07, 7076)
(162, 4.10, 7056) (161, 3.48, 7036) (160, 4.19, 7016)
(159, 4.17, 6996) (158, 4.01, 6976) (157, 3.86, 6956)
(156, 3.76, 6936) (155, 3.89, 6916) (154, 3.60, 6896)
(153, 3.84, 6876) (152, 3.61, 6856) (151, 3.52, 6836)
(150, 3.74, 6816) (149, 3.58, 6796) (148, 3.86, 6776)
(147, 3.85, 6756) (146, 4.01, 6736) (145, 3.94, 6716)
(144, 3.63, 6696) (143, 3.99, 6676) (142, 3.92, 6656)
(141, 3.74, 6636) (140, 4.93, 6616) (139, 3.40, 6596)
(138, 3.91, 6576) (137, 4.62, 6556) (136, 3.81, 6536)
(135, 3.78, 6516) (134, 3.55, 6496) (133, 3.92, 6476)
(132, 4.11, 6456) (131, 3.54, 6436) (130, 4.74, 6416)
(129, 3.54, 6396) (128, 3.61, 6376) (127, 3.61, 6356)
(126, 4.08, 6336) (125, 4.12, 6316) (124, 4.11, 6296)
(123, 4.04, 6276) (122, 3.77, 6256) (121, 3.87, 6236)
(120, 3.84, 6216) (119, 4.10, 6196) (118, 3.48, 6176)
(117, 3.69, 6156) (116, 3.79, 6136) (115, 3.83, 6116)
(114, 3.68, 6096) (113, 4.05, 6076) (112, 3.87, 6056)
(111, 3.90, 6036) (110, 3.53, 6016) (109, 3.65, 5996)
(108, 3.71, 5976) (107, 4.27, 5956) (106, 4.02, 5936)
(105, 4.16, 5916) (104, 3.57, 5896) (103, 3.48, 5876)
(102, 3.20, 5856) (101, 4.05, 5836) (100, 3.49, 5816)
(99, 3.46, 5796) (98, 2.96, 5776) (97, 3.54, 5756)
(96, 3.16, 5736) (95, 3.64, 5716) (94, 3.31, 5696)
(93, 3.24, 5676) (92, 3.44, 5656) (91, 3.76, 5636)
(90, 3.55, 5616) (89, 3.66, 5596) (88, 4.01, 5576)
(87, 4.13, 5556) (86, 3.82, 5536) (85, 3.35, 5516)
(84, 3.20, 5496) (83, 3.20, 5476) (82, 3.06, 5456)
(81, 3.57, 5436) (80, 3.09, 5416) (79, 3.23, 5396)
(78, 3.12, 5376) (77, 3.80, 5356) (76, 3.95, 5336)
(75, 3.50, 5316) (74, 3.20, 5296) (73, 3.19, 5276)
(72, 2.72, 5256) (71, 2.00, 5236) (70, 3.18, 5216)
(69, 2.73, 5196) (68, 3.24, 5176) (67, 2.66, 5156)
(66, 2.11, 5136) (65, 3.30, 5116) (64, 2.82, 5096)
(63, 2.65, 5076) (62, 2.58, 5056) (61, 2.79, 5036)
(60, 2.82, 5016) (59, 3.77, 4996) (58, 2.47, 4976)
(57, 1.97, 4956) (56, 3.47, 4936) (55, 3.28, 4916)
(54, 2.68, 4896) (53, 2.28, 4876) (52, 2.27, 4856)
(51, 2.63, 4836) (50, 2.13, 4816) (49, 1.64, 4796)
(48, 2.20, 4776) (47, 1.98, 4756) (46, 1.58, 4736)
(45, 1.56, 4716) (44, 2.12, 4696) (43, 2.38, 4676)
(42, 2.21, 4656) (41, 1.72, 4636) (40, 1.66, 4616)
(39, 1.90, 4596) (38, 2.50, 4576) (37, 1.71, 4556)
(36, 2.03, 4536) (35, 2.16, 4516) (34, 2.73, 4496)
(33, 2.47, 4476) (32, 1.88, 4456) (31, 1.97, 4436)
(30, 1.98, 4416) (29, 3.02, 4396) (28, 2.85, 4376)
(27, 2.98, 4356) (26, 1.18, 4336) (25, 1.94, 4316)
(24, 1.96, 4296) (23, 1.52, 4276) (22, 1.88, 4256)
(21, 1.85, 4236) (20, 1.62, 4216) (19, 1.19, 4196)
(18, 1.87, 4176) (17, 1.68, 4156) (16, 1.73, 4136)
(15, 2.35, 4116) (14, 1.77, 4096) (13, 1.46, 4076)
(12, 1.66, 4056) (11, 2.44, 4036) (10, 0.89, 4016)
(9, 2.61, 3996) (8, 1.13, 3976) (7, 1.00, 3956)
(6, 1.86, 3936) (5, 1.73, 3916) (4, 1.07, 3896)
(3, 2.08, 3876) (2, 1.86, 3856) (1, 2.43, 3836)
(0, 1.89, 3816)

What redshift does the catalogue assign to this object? 0.32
